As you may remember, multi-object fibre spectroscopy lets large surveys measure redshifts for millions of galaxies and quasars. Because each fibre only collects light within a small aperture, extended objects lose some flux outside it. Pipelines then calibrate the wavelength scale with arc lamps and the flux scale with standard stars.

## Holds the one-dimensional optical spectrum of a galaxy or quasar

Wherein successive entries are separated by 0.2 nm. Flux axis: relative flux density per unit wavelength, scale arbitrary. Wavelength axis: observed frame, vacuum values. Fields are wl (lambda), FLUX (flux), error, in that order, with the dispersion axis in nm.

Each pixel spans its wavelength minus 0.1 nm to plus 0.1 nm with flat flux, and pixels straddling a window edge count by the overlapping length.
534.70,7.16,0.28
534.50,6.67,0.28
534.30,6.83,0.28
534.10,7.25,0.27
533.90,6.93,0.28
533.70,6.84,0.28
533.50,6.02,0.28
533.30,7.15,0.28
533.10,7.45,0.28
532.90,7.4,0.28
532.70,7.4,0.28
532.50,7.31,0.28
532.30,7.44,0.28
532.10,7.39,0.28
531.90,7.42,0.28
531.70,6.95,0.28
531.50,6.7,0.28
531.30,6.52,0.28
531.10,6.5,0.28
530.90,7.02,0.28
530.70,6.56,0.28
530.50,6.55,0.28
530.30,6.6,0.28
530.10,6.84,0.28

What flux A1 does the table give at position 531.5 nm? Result 6.7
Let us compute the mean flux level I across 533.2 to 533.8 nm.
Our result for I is 6.67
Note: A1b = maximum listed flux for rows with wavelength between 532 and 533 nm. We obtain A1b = 7.44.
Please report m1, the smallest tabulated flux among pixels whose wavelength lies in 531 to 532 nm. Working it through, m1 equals 6.5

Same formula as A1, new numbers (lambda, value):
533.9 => 6.93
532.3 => 7.44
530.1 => 6.84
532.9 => 7.4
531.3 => 6.52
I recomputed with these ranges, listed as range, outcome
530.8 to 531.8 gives 6.74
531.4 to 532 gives 7.02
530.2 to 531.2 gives 6.65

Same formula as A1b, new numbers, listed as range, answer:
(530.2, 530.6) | 6.6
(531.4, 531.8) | 6.95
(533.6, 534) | 6.93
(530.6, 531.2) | 7.02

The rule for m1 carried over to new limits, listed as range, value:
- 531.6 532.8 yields 6.95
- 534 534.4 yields 6.83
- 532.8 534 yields 6.02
